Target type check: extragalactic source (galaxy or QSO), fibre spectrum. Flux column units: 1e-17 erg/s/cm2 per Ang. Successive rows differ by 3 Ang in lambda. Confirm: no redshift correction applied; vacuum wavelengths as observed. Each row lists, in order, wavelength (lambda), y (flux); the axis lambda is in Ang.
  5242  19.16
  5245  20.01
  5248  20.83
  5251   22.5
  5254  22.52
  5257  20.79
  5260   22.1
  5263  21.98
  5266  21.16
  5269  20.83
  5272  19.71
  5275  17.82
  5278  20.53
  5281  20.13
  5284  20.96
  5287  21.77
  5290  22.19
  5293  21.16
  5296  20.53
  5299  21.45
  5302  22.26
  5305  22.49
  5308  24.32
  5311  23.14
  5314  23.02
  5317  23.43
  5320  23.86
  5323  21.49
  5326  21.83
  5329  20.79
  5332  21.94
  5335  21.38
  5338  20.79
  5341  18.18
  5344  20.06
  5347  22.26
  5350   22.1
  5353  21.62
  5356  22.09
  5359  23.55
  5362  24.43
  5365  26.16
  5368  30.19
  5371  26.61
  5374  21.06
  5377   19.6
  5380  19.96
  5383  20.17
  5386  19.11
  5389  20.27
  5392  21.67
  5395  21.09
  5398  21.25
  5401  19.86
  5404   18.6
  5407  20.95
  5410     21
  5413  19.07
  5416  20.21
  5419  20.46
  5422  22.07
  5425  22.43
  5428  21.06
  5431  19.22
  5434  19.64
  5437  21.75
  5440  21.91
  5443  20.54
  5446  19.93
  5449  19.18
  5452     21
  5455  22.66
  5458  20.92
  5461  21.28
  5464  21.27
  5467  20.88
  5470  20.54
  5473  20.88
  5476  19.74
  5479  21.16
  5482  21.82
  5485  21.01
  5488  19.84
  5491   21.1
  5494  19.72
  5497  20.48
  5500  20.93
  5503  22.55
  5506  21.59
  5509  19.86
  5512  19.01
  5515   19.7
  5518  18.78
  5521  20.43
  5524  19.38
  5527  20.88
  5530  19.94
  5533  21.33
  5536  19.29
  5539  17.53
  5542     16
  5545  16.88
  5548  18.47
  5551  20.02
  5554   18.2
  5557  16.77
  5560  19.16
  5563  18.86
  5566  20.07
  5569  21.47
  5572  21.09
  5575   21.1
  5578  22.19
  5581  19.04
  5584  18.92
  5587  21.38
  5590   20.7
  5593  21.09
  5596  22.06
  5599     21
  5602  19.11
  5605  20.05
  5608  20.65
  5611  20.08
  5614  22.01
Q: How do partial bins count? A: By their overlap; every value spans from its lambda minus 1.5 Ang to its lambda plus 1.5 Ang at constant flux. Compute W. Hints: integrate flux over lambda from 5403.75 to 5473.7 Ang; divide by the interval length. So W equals 20.8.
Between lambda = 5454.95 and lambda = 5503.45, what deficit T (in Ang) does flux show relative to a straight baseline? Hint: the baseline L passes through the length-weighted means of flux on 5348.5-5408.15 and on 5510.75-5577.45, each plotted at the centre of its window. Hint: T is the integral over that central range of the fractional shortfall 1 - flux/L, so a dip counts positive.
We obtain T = -1.2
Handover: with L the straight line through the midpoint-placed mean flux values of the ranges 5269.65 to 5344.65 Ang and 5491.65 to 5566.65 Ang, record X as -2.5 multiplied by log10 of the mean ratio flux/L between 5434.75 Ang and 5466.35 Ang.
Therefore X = -0.05 mag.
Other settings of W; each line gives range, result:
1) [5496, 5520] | 20.4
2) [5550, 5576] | 19.6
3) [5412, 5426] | 20.9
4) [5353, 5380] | 23.8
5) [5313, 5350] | 21.6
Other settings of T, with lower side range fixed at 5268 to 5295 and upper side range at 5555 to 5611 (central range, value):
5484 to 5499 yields -0.07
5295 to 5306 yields -0.62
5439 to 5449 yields -0.05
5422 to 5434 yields -0.29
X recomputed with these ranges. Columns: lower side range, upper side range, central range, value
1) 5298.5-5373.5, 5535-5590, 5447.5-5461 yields 0.00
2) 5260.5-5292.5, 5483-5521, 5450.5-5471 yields -0.04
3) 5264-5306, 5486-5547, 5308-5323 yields -0.12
